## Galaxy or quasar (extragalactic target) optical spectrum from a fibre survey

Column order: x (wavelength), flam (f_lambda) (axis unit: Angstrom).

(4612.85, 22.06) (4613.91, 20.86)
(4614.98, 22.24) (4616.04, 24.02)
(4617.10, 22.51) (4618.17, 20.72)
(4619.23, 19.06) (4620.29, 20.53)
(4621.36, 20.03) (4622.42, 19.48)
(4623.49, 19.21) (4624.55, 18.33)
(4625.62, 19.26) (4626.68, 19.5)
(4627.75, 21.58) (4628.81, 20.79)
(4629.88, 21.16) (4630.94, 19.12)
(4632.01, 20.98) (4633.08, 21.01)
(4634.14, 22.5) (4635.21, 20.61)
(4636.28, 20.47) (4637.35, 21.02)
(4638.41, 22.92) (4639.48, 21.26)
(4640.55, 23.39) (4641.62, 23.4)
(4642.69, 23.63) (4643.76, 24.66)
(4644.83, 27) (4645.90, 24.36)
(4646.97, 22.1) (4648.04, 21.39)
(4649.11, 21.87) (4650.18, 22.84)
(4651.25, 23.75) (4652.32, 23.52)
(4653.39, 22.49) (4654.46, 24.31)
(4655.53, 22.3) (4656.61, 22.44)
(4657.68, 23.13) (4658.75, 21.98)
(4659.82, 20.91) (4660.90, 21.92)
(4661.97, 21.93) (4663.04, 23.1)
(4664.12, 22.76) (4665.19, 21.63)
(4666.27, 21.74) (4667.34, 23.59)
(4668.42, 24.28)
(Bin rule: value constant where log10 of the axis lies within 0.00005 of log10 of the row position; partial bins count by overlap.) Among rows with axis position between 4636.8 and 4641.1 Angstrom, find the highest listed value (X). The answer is 23.39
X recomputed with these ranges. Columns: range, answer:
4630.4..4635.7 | 22.5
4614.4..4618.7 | 24.02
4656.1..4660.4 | 23.13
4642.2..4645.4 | 27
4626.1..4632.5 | 21.58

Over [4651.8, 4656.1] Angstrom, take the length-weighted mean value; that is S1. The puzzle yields 23.1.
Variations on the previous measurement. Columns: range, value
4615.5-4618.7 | 22.4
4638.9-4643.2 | 22.9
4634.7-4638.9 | 21.3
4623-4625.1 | 18.8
